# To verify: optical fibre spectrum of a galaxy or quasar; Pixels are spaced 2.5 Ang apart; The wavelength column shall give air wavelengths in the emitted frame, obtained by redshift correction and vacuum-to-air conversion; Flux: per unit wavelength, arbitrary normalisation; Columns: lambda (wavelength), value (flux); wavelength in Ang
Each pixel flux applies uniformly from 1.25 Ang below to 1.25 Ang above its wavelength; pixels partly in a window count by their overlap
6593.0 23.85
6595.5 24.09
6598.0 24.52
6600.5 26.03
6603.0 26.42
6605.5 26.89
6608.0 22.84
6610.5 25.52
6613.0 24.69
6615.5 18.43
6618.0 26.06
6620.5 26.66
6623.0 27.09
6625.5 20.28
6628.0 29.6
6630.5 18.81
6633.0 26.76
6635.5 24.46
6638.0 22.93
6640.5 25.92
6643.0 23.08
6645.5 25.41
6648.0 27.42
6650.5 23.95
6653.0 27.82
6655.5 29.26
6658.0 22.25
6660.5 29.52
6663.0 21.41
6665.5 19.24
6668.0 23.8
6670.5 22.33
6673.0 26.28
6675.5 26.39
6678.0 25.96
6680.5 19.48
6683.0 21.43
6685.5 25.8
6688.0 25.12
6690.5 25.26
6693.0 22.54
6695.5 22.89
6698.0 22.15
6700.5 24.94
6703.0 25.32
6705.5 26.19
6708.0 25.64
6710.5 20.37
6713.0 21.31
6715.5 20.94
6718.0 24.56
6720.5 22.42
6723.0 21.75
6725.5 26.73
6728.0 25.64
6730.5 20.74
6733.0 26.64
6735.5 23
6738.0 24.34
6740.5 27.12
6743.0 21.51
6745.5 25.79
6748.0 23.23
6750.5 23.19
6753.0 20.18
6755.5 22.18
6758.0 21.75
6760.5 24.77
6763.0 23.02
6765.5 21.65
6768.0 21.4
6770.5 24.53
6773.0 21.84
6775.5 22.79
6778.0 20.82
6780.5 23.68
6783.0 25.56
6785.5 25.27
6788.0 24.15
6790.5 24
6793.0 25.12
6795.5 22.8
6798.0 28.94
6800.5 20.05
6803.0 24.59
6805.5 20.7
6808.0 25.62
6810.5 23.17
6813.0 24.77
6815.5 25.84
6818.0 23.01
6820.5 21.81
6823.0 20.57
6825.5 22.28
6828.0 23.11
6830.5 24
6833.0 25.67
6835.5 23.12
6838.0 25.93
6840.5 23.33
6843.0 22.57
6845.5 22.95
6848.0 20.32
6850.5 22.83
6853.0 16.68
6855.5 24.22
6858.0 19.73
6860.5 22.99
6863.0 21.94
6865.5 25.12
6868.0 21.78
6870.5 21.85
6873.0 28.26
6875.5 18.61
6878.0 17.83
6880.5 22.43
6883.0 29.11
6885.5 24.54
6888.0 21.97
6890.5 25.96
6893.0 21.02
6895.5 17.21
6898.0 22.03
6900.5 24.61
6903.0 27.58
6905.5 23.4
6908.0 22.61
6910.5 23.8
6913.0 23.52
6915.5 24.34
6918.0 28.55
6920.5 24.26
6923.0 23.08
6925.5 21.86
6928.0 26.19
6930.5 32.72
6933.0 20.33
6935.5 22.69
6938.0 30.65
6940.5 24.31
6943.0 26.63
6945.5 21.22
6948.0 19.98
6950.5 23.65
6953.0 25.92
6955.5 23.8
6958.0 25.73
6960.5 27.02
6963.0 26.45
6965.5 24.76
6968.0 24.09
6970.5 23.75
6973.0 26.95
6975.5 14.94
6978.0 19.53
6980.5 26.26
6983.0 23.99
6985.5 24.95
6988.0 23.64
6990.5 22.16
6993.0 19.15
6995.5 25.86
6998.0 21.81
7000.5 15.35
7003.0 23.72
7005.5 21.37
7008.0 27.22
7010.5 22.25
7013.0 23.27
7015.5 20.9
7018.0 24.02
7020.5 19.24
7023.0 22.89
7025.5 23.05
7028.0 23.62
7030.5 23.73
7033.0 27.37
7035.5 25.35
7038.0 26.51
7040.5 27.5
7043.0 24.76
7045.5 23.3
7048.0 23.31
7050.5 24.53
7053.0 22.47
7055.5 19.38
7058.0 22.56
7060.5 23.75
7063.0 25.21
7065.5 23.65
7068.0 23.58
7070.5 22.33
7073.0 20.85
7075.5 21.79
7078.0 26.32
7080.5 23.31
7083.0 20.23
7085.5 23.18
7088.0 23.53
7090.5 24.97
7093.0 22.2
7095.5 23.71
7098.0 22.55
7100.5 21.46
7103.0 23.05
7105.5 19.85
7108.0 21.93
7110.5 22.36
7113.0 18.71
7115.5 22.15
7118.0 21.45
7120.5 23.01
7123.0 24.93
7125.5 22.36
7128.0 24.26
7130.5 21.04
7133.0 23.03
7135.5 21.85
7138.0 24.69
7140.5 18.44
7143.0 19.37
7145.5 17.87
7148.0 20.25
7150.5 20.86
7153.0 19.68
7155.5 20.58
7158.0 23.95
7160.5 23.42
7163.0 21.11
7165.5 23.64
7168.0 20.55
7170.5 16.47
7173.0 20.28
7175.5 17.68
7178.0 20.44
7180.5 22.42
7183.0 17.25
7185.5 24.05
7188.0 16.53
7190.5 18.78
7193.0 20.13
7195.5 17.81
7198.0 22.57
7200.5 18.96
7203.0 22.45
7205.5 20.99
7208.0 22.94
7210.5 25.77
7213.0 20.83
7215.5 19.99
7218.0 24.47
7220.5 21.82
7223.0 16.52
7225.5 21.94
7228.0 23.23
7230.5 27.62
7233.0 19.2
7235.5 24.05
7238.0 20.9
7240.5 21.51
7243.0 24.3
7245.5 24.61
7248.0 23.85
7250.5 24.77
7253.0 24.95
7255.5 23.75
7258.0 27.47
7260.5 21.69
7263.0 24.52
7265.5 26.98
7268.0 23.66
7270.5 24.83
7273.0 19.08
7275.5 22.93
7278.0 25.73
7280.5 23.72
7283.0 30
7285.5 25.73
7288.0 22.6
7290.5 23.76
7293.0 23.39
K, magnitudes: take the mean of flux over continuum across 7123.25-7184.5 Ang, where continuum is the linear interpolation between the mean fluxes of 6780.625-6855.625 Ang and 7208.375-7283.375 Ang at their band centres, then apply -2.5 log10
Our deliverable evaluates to 0.12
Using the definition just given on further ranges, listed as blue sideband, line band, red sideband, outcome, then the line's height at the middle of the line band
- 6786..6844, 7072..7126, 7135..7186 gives -0.063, 21.2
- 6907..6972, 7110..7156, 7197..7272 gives 0.106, 23.6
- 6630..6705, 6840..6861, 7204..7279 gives 0.111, 24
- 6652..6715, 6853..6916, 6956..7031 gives 0.023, 23.4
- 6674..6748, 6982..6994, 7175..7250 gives -0.012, 22.6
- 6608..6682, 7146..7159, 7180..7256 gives 0.068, 22.2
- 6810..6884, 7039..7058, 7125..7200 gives -0.102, 21.5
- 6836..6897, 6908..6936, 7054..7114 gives -0.099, 22.5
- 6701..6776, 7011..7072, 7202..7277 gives -0.018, 23.2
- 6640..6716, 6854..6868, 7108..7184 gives 0.019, 23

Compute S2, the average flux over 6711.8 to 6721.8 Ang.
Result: 22.3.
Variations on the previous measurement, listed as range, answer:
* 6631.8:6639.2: 24.7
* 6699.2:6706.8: 25.5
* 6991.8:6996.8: 22.5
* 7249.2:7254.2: 24.8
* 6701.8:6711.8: 24.4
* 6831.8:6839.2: 24.9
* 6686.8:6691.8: 25.2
